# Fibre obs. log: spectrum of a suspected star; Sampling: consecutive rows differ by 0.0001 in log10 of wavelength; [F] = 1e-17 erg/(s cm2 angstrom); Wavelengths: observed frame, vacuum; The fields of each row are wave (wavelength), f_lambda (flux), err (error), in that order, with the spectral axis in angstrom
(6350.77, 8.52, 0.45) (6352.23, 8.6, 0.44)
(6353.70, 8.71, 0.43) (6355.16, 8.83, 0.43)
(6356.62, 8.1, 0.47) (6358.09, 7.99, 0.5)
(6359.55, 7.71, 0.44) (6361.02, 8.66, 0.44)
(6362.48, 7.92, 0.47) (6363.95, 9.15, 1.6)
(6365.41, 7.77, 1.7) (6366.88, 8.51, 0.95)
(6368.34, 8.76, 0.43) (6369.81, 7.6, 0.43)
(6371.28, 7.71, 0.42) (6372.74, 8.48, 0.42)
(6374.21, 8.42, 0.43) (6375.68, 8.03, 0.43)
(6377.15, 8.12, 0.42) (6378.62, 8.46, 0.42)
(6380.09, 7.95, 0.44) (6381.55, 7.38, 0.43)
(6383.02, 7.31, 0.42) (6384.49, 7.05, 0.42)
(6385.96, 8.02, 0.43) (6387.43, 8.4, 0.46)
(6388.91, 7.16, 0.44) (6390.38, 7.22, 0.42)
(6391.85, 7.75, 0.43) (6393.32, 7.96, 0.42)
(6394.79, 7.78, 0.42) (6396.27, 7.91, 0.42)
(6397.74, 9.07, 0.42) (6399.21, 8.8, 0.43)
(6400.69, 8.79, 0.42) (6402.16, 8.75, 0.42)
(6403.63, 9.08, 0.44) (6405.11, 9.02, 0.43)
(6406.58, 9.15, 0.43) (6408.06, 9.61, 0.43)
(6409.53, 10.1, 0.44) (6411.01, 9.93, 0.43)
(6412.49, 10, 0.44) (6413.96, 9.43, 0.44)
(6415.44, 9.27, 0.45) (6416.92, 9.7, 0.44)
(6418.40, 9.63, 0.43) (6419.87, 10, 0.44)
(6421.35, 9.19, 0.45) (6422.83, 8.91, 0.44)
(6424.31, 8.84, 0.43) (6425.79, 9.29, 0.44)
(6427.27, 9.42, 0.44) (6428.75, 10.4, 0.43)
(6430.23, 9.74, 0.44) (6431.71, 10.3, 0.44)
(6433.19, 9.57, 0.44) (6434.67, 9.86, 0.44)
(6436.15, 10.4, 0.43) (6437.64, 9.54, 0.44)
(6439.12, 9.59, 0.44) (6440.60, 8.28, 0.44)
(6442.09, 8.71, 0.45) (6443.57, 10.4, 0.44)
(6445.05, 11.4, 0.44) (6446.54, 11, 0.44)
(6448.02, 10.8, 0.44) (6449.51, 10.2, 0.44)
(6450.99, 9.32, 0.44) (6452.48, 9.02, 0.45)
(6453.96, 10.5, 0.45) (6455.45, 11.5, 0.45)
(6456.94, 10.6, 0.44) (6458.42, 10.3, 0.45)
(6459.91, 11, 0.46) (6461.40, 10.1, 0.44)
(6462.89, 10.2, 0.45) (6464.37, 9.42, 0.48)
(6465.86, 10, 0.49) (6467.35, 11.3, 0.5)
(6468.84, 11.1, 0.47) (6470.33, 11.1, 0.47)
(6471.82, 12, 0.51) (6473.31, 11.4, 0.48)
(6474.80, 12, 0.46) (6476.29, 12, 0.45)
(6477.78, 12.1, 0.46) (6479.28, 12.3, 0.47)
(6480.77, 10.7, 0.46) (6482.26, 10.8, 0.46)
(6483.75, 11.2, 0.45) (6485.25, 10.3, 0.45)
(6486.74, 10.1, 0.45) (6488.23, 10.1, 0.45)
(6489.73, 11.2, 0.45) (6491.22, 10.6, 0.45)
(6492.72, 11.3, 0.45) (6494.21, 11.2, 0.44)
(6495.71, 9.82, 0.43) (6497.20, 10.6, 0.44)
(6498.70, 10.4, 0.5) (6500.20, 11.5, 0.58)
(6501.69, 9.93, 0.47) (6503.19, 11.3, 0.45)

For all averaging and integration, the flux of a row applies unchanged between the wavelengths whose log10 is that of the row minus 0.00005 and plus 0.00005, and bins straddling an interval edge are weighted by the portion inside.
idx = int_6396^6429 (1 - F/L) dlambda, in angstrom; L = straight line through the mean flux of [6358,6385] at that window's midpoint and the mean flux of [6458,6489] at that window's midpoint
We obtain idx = -0.4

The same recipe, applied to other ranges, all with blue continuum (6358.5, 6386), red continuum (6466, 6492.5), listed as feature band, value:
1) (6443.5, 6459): -0.2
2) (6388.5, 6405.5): 1.0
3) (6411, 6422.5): -0.3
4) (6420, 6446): 0.4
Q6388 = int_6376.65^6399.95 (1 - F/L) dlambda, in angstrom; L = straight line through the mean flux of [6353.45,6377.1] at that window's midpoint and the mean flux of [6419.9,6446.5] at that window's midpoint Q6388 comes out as 2.26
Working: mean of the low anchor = 8.26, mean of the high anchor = 9.68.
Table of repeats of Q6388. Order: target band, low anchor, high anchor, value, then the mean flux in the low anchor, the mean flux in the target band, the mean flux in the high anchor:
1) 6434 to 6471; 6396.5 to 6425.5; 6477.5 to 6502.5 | -0.5 angstrom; 9.31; 10.2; 10.8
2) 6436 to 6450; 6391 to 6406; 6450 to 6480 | 0.1 angstrom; 8.49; 10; 10.9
